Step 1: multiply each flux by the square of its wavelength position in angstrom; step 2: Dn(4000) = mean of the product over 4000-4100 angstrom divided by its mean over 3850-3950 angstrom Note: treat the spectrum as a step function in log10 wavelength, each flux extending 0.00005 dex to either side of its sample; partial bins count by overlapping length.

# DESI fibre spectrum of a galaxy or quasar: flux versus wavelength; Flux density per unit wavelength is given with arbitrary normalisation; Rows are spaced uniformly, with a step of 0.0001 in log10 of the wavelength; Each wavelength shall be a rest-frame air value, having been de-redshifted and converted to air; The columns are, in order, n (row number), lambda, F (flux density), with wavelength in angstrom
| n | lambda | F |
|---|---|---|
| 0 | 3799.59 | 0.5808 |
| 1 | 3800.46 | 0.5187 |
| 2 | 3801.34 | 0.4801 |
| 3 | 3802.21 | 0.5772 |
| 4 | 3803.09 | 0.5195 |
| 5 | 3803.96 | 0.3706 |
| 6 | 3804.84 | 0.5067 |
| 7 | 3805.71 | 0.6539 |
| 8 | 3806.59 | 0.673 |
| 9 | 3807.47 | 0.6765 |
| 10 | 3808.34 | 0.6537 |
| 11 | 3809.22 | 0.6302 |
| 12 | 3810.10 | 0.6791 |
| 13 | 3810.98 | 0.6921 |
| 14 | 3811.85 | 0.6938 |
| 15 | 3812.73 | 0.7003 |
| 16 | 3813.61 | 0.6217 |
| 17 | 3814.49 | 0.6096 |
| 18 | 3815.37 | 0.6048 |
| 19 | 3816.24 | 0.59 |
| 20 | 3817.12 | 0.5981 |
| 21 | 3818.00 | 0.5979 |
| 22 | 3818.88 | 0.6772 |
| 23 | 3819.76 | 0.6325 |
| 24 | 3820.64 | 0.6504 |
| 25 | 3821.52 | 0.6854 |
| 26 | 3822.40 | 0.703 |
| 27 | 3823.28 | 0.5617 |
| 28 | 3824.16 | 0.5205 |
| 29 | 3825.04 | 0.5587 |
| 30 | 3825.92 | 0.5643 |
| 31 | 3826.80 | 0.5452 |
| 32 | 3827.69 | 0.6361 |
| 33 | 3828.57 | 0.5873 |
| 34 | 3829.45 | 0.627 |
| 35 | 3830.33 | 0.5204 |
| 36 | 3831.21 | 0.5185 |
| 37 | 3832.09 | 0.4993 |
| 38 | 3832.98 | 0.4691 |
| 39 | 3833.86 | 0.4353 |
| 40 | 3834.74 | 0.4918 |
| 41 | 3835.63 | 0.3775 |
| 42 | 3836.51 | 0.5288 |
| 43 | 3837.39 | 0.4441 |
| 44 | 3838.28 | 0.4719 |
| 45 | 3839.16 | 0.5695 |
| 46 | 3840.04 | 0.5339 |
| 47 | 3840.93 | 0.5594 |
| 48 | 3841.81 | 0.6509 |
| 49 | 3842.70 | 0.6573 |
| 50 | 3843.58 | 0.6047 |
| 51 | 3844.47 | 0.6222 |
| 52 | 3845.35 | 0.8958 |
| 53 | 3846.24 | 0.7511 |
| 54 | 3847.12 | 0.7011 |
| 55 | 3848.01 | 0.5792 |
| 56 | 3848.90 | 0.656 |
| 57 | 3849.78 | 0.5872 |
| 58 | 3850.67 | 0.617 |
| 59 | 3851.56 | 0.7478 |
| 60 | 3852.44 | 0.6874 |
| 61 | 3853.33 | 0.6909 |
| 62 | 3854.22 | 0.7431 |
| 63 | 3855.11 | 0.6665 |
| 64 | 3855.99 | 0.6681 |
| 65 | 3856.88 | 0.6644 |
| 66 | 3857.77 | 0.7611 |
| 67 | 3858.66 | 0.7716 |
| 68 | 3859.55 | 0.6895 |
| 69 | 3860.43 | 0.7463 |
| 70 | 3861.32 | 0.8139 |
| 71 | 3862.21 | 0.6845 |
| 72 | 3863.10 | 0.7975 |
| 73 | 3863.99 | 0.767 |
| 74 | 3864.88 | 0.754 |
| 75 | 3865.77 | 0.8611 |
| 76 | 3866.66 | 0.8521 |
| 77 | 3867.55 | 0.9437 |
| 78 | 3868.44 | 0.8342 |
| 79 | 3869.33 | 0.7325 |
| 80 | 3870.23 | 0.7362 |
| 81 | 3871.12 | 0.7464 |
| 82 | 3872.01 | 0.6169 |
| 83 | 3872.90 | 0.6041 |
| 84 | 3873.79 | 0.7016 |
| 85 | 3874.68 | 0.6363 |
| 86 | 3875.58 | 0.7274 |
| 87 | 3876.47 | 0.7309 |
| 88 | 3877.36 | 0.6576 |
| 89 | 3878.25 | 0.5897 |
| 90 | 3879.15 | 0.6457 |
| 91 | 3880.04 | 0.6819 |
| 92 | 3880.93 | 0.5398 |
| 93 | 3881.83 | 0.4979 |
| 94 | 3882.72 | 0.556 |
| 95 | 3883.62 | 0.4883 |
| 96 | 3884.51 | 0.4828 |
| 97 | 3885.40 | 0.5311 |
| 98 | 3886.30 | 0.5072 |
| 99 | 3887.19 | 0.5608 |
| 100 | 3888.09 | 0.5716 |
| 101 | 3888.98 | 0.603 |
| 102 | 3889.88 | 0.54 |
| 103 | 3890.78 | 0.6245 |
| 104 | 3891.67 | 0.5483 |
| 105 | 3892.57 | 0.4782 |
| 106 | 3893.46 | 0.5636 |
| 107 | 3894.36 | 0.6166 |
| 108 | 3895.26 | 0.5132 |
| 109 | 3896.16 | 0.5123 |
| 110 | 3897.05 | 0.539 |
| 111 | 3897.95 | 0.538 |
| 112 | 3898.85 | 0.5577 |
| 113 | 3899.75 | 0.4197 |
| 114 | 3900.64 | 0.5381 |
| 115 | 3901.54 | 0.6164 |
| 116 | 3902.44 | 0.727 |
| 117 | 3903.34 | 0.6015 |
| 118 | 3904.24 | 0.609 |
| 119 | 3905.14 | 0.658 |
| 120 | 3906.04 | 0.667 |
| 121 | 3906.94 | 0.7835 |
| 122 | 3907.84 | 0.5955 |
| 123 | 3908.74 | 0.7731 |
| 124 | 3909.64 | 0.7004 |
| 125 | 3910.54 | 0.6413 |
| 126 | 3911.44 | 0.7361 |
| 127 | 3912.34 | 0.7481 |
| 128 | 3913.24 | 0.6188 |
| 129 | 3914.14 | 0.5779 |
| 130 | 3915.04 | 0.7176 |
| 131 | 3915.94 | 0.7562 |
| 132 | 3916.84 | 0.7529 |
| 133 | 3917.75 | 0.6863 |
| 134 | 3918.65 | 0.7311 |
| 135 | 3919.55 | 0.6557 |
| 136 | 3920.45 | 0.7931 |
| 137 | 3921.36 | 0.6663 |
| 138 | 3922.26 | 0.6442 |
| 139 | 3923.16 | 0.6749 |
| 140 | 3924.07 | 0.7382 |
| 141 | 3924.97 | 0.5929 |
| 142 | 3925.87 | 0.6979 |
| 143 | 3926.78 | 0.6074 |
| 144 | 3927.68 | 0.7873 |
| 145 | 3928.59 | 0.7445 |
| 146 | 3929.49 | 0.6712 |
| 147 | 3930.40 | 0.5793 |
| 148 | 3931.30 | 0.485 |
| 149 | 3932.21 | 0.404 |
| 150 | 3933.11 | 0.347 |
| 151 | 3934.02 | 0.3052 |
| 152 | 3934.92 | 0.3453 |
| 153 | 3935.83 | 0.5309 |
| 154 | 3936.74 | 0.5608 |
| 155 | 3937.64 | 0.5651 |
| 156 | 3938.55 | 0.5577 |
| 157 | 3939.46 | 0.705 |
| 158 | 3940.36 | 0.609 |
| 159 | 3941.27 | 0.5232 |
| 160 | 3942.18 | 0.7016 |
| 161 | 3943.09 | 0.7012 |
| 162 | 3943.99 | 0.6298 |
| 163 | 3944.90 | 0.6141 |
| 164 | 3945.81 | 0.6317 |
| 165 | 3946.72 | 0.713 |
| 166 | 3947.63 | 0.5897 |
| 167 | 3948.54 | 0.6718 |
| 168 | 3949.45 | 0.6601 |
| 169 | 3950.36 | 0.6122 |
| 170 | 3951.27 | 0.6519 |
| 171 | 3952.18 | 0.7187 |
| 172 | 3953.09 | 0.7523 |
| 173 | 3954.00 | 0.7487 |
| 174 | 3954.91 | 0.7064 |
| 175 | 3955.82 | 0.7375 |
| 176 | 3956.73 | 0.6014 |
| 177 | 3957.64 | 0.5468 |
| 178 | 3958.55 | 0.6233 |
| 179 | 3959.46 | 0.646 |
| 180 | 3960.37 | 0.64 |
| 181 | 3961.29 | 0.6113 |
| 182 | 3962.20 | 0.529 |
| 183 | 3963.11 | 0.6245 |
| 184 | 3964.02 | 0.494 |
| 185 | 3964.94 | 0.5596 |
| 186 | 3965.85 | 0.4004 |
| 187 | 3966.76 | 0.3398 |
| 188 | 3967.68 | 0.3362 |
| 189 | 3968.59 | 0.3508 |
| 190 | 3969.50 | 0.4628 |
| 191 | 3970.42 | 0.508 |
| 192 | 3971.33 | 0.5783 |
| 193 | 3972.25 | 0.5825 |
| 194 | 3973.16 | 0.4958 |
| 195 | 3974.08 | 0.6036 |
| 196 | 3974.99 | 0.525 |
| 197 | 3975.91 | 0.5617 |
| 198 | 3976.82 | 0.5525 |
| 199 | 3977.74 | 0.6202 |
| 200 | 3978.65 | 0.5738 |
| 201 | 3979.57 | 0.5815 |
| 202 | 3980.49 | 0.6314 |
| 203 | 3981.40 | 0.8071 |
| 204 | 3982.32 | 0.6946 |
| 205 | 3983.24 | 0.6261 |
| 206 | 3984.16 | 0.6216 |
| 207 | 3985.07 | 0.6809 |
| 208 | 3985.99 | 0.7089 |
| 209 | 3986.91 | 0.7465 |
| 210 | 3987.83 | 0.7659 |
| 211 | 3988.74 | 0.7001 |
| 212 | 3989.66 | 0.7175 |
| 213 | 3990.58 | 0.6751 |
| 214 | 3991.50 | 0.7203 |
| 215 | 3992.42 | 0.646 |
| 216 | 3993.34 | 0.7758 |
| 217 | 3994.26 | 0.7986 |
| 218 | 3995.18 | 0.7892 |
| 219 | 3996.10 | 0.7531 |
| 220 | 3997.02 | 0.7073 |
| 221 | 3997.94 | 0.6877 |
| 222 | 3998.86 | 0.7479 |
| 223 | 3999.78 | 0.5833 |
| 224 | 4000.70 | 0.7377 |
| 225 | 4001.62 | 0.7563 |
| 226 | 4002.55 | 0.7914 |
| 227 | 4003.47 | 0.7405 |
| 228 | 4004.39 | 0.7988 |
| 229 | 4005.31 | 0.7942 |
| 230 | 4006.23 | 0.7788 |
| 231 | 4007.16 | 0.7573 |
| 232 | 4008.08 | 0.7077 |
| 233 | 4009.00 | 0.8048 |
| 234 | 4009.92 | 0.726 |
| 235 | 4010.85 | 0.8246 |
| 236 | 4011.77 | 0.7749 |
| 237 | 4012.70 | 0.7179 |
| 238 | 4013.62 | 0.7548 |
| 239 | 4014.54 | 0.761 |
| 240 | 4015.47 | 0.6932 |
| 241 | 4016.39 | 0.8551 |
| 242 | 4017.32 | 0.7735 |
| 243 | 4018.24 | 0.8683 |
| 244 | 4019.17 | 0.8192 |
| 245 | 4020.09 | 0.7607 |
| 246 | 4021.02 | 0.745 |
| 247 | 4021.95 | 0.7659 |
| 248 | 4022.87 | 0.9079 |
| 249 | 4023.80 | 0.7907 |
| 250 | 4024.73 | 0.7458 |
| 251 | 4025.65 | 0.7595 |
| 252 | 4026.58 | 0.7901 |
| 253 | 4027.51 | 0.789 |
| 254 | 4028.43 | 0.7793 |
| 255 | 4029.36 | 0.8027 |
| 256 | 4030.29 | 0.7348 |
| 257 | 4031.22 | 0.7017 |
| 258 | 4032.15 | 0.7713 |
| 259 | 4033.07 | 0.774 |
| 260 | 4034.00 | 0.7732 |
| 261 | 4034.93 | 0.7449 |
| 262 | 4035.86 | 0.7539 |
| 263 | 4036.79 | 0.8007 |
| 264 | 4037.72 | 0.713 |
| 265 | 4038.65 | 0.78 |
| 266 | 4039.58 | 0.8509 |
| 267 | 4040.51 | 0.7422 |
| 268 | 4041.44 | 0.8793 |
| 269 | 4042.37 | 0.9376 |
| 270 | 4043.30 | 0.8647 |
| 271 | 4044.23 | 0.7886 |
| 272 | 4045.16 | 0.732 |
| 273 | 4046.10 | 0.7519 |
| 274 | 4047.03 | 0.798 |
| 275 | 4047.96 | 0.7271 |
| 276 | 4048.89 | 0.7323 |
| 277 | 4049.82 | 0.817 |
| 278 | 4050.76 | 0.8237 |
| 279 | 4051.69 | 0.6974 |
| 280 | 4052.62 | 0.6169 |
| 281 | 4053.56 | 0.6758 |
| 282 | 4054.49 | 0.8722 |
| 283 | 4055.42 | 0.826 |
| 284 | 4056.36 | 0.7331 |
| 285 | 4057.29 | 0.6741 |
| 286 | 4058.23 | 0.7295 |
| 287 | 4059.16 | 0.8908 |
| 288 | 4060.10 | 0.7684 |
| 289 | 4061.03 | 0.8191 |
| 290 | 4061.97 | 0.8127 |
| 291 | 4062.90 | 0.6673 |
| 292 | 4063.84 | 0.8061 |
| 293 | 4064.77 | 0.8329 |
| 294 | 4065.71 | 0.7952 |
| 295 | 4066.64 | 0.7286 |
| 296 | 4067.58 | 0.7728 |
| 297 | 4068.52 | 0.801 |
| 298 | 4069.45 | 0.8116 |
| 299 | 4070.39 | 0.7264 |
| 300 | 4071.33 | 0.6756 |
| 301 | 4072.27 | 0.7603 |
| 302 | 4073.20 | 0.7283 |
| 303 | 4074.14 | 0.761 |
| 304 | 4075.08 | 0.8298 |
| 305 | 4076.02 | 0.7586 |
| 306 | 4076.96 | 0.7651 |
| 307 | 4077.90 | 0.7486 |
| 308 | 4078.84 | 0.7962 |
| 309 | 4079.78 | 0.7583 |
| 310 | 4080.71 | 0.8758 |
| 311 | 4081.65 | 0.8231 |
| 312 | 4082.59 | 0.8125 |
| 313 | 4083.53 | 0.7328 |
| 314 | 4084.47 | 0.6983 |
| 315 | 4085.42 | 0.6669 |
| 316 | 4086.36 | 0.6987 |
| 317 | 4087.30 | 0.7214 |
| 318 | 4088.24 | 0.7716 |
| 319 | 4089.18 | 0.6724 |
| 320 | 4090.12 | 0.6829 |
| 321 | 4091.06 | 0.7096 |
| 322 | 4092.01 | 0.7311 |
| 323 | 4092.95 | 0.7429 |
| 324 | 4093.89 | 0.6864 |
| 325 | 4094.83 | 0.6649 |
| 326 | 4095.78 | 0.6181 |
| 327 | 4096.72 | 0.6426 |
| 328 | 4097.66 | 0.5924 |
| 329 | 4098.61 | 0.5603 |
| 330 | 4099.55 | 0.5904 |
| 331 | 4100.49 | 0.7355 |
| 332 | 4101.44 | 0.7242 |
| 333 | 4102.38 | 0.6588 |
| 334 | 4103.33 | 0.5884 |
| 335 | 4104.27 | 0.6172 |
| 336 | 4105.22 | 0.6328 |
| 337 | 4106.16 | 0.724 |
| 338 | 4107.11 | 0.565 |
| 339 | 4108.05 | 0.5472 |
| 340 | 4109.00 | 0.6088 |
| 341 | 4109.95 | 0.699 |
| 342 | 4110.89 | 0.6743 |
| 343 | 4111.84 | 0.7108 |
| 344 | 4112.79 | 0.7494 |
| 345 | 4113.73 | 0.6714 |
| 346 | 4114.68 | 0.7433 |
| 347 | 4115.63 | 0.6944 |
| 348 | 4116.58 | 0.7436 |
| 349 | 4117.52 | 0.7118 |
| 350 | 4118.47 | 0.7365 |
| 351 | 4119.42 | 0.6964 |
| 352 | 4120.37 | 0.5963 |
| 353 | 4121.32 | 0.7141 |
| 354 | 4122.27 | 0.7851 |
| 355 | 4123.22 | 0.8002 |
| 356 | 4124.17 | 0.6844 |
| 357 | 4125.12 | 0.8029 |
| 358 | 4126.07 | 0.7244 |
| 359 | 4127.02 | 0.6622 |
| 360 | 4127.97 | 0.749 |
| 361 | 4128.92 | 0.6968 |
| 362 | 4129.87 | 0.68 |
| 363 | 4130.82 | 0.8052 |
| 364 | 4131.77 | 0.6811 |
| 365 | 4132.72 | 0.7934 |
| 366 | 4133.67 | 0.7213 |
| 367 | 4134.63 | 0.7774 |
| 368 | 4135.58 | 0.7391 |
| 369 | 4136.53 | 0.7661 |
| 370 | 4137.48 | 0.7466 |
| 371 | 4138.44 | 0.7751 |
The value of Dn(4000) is 1.27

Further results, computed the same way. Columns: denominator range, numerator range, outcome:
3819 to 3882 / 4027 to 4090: 1.31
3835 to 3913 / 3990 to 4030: 1.27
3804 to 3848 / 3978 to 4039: 1.37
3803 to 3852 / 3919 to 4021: 1.17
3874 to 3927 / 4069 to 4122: 1.24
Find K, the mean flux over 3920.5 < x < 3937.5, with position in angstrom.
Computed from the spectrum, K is 0.582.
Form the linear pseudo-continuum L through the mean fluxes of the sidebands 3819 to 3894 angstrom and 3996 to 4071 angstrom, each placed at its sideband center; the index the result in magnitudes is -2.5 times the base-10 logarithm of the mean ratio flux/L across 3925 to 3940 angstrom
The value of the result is 0.234 mag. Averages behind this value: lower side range 0.632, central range 0.557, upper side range 0.77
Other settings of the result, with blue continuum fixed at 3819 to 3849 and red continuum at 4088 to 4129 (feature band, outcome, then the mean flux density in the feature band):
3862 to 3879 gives -0.226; 0.734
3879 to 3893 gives 0.094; 0.552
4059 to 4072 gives -0.163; 0.776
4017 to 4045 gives -0.203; 0.79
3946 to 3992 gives 0.035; 0.612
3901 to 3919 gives -0.122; 0.684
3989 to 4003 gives -0.131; 0.725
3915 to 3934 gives -0.049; 0.644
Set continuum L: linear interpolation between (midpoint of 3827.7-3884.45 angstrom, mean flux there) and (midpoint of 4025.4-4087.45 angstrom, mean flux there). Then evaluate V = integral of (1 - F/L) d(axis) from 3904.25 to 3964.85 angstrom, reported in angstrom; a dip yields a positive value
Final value 5.2 angstrom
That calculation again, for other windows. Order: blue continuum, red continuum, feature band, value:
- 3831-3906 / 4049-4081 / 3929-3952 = 3.5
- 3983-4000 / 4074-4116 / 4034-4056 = -2.3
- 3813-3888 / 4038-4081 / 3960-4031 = 4.8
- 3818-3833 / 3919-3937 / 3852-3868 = -4.4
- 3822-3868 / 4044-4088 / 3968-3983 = 3.0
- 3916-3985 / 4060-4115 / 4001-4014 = -2.3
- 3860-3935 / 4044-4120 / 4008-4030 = -2.7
